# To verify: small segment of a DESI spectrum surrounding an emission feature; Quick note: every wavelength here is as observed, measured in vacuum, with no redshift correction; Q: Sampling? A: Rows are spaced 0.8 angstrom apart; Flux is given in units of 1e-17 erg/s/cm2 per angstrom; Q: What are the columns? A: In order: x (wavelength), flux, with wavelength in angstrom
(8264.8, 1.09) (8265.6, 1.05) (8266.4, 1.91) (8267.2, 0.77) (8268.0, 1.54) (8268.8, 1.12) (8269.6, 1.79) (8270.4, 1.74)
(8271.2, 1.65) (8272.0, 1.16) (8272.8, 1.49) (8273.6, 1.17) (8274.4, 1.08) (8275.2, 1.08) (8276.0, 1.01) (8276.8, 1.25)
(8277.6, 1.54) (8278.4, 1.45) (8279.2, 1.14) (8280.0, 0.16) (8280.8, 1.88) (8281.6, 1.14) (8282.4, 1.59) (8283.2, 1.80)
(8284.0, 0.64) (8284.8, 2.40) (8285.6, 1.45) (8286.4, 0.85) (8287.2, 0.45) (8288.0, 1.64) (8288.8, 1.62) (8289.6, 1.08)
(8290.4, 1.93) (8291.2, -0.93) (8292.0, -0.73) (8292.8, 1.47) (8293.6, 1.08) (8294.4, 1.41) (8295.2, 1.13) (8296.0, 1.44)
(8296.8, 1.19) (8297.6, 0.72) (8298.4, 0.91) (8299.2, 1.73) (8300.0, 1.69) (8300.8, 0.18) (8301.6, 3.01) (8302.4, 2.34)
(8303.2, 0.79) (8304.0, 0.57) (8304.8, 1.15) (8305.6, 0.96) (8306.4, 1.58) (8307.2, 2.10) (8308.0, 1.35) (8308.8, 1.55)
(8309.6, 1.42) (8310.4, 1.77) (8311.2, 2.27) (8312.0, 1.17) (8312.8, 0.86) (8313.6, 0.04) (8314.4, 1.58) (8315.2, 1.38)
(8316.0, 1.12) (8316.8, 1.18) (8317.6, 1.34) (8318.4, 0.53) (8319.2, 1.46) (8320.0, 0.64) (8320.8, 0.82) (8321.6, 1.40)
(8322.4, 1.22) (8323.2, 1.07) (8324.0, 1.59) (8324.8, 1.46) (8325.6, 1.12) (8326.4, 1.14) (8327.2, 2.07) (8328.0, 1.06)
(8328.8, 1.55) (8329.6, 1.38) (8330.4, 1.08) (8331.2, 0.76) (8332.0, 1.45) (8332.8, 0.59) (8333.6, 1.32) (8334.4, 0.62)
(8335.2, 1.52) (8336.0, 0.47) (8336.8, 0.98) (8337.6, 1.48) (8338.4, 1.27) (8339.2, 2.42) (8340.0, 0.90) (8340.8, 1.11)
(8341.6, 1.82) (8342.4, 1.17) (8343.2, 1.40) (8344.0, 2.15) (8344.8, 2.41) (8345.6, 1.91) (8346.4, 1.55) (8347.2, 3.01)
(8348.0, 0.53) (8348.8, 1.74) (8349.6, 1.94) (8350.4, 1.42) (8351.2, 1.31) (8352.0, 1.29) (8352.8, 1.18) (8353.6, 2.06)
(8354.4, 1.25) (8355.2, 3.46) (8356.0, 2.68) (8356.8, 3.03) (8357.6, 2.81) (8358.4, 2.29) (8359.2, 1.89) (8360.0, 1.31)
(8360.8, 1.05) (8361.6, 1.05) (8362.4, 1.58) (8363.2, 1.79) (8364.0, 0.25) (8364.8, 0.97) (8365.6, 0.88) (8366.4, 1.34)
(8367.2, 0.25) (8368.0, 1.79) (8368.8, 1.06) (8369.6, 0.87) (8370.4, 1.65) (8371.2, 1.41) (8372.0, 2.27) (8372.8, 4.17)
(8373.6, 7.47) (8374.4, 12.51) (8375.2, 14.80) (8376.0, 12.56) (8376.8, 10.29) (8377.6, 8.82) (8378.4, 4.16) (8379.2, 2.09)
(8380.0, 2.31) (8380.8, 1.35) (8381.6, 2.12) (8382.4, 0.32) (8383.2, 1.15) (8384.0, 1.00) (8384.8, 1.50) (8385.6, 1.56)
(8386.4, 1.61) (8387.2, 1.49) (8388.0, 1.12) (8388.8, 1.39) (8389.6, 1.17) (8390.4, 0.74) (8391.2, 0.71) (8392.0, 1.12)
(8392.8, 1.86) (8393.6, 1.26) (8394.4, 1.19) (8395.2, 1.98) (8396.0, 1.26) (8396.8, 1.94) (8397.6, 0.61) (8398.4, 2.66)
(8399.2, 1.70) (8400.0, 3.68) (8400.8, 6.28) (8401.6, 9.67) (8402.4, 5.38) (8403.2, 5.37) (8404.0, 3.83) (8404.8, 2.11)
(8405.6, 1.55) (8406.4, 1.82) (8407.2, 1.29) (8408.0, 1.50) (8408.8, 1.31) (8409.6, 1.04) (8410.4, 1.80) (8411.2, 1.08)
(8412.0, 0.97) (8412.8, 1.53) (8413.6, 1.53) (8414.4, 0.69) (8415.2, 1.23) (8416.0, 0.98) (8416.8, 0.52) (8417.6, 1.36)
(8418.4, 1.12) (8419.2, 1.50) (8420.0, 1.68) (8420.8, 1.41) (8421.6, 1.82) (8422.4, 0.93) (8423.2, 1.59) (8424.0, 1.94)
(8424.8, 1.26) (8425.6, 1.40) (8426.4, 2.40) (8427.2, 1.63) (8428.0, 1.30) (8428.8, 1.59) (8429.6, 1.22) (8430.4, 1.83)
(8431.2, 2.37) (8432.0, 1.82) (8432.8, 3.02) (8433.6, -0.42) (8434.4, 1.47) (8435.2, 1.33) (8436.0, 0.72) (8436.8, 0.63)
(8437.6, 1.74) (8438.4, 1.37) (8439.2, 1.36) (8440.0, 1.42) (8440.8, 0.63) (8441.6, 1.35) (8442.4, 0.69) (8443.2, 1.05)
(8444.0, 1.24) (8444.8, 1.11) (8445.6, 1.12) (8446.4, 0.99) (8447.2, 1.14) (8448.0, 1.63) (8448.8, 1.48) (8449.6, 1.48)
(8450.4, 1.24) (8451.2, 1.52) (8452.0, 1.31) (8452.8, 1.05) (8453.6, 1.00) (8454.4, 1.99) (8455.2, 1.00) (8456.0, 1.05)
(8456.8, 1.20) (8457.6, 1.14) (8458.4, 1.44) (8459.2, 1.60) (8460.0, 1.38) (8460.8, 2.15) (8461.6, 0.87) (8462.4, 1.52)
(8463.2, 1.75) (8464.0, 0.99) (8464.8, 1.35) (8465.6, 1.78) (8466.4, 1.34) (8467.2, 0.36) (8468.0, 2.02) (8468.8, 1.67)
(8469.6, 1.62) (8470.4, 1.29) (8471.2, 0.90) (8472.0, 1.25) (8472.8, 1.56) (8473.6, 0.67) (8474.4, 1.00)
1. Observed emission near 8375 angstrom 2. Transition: H-alpha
